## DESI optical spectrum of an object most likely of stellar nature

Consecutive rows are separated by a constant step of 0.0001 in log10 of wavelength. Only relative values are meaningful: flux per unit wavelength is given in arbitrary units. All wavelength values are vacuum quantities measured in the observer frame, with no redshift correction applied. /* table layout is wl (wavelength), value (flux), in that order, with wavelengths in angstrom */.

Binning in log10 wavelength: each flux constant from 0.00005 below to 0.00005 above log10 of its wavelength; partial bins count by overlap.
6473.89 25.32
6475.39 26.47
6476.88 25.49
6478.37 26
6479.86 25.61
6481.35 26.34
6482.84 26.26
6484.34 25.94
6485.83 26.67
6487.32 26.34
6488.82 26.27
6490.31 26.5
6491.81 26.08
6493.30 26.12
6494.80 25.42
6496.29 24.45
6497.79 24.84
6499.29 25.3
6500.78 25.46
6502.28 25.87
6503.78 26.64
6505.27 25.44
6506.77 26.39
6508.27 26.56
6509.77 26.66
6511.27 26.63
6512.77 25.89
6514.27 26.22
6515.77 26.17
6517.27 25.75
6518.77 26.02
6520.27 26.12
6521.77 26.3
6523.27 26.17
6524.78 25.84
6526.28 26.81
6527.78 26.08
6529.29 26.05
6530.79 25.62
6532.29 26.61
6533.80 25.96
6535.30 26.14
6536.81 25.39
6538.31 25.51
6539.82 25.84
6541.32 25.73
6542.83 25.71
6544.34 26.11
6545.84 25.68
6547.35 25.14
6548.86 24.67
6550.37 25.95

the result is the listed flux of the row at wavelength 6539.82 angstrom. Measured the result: 25.84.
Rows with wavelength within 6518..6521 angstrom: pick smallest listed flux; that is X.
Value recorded 26.02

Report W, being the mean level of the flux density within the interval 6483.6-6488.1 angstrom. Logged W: 26.3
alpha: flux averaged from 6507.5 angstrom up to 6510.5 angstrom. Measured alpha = 26.6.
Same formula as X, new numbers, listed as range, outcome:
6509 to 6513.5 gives 25.89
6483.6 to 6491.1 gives 25.94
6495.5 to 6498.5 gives 24.45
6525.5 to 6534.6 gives 25.62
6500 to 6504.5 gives 25.46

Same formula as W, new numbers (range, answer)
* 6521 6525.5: 26.1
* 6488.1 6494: 26.3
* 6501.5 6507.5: 26.1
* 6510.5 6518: 26.1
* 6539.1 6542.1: 25.8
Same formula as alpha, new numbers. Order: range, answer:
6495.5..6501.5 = 25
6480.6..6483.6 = 26.3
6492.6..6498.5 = 25.2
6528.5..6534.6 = 26.1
